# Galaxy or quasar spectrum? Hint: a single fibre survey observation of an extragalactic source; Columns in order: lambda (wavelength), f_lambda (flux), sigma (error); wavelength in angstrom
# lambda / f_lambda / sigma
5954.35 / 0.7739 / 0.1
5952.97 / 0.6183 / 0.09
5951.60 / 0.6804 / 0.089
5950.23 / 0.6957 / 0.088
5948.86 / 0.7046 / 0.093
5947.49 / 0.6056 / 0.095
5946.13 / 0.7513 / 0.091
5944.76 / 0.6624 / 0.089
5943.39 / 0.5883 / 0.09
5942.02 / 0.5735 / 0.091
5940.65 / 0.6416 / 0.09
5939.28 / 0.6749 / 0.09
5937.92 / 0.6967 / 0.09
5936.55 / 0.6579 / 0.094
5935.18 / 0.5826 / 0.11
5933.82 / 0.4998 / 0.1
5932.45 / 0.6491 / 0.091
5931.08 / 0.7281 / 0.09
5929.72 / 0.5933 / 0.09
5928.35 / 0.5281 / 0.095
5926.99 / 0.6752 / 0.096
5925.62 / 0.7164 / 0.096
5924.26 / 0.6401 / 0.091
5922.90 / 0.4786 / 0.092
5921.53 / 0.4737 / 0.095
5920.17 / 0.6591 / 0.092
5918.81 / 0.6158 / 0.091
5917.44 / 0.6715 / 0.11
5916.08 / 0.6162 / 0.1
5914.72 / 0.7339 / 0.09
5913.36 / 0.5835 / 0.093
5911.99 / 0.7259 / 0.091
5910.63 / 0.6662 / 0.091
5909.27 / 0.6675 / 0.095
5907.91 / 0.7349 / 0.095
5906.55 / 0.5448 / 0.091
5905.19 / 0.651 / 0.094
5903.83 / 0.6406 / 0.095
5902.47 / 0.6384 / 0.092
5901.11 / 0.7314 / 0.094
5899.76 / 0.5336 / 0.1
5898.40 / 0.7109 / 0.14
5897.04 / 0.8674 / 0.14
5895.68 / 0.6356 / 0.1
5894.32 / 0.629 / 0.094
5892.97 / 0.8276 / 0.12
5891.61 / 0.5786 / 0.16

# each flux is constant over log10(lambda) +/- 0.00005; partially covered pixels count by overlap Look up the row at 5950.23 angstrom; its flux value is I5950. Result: 0.6957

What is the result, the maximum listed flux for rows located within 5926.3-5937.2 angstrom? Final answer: 0.7281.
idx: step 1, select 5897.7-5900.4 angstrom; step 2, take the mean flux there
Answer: 0.624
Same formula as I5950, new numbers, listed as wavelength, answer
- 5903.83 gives 0.6406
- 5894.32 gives 0.629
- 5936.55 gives 0.6579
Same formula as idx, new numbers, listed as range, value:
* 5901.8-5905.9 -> 0.642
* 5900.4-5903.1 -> 0.685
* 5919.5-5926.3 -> 0.594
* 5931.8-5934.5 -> 0.574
